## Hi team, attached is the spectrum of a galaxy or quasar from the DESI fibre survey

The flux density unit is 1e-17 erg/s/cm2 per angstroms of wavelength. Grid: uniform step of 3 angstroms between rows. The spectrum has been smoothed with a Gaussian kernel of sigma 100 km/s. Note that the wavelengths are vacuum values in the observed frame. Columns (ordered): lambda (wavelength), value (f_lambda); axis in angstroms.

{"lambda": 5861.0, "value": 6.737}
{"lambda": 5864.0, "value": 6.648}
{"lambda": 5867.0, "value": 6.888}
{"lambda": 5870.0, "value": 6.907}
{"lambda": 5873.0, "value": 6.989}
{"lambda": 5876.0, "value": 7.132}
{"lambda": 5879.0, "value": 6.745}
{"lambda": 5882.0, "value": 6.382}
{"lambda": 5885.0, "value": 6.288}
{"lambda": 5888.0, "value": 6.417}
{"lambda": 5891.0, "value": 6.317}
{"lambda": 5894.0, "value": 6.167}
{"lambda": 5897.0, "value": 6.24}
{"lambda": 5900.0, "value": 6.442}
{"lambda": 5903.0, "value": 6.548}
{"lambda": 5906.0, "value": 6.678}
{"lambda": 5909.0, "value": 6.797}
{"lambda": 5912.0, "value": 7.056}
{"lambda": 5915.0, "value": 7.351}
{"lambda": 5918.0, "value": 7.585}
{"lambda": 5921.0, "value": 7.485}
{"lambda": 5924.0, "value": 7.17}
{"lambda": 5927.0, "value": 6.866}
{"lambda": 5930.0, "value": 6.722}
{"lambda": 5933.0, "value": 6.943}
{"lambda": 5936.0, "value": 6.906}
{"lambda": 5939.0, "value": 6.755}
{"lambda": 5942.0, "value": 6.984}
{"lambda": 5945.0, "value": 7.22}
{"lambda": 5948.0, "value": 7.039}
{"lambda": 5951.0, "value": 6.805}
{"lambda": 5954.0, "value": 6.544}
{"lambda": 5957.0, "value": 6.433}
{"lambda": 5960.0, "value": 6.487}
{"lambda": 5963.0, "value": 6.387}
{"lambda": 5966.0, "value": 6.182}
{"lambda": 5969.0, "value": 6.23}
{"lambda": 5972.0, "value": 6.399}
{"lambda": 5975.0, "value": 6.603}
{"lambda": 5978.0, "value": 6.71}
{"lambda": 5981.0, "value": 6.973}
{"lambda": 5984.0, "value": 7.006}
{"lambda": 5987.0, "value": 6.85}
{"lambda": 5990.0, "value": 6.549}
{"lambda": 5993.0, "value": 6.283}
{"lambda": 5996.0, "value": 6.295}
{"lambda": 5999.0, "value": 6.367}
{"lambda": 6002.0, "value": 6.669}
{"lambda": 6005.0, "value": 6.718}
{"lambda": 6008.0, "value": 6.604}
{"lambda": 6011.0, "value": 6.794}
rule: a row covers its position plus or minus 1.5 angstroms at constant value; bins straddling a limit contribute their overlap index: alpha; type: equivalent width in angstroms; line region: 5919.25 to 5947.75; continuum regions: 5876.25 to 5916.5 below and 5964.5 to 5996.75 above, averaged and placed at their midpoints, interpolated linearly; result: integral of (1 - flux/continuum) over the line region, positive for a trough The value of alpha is -1.9 angstroms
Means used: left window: 6.59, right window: 6.56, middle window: 7.01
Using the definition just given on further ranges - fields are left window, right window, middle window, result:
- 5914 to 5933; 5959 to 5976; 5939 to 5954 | -0.4 angstroms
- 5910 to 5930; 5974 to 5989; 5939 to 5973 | 1.8 angstroms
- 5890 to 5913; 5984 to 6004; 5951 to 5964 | 0.1 angstroms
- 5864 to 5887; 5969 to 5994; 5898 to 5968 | -1.4 angstroms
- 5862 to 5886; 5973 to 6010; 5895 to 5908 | 0.5 angstroms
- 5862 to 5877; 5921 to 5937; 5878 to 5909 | 2.2 angstroms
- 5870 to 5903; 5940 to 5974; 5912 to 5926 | -1.6 angstroms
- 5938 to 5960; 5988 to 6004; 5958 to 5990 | 0.2 angstroms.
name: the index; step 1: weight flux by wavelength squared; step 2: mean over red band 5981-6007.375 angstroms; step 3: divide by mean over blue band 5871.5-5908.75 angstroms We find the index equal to 1.0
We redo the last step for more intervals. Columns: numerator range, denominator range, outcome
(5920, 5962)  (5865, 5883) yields 1.03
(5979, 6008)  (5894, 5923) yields 0.99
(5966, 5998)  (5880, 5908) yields 1.06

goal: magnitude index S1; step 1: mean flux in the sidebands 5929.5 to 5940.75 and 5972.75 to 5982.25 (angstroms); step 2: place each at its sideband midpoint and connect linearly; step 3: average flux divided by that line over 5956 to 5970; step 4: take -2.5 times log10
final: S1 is 0.07 mag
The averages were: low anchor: 6.84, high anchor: 6.73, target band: 6.34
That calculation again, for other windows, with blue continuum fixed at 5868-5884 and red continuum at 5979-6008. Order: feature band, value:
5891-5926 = -0.012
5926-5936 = -0.019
